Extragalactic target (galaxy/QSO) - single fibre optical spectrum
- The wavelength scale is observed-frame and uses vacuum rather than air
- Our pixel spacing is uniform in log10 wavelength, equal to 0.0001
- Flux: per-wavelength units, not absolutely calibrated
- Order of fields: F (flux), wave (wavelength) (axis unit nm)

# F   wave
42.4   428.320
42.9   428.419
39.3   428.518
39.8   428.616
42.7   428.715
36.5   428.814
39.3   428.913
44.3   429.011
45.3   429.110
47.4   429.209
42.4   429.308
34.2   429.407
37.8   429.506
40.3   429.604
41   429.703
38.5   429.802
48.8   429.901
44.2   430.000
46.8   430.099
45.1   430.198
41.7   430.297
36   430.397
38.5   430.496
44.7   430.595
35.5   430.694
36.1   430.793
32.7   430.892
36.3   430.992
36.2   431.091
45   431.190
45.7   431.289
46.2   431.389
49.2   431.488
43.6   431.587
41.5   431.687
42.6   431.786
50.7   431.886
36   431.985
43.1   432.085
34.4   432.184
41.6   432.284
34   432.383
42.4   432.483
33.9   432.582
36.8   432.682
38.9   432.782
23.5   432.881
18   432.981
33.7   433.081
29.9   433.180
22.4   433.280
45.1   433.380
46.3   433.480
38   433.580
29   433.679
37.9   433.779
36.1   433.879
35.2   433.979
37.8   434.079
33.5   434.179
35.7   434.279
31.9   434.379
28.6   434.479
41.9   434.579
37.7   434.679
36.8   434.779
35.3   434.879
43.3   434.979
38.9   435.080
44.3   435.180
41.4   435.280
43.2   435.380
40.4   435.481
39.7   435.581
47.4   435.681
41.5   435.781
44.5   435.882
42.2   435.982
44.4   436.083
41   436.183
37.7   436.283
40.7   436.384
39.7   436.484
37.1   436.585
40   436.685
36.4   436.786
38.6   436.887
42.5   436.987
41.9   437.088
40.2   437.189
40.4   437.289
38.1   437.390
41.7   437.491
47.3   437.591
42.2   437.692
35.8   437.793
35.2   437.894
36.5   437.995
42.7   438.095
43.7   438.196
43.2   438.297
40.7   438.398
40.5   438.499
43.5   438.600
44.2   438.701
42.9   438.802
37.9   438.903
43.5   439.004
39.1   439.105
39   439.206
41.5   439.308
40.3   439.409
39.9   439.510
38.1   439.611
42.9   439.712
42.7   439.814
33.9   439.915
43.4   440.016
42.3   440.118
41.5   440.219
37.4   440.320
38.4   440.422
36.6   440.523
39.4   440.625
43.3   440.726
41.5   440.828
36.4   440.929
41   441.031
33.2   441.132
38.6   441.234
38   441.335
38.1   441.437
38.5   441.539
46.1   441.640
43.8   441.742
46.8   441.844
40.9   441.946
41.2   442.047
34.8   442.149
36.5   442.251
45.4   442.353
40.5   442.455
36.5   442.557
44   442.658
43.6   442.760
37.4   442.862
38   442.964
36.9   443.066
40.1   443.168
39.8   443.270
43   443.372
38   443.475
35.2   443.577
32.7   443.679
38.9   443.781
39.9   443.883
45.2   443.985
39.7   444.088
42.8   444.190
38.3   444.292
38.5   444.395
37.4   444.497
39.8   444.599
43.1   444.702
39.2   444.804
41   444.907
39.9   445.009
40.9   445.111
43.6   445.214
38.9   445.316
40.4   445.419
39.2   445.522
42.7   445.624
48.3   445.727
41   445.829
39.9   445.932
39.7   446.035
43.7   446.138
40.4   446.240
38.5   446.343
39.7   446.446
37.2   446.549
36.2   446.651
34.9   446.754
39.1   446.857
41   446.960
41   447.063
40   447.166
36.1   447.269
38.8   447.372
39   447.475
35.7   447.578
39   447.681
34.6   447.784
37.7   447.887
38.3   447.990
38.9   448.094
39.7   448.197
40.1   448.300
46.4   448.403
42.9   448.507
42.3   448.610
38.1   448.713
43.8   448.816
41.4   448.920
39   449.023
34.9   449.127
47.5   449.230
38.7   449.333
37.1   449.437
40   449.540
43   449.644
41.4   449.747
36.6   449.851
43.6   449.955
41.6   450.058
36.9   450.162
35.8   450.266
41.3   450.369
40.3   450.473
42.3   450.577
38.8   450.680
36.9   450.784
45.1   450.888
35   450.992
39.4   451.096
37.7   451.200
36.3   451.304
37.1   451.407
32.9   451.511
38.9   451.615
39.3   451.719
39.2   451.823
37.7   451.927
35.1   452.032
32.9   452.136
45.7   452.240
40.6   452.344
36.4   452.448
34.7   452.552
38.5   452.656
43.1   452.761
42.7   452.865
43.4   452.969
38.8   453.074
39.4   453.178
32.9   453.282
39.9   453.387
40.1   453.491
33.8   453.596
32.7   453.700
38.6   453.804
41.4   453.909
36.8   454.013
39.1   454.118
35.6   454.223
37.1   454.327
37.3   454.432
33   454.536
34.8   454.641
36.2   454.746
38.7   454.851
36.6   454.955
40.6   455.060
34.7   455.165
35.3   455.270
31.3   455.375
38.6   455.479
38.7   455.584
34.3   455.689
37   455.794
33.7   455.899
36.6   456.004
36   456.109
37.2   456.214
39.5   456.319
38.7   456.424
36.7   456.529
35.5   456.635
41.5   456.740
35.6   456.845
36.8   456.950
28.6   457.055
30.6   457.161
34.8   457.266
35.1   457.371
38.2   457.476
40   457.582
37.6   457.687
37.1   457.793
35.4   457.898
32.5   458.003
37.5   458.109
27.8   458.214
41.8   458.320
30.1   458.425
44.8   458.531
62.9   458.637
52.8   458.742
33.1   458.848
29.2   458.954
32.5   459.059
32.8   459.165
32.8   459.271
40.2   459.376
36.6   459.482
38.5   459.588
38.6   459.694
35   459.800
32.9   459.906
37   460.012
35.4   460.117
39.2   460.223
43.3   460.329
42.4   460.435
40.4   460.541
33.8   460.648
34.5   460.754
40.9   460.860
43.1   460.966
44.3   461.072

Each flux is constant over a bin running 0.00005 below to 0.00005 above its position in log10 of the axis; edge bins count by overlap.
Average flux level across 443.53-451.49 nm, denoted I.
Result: 39.7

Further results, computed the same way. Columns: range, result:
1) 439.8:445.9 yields 40.1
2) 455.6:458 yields 36.2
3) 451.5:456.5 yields 37.5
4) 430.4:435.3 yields 37.7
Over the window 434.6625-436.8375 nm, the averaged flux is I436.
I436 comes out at 40.7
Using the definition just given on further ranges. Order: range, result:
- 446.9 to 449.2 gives 39.6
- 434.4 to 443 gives 40.3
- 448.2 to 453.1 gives 39.6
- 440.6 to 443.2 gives 40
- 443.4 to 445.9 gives 40.2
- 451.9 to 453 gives 39.1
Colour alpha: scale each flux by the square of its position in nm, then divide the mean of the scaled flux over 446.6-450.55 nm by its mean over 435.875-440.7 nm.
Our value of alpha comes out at 1.02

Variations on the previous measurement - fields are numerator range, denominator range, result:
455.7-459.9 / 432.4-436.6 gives 1.09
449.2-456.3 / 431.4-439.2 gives 1.05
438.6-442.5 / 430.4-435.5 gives 1.10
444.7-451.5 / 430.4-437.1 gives 1.10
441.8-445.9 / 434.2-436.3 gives 1.05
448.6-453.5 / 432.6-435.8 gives 1.16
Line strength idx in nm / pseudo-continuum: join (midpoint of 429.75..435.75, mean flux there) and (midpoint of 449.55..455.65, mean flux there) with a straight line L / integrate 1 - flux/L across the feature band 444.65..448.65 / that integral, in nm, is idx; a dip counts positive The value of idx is -0.17 nm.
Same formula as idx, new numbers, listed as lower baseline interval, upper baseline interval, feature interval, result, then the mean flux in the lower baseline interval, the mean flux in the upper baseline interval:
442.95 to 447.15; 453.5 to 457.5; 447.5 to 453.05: -0.189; 39.9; 36.3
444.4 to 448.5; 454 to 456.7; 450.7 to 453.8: -0.041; 39.8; 36.5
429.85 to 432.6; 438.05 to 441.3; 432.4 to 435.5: 0.376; 41.2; 40.4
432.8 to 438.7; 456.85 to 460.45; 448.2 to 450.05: -0.160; 38.6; 37.1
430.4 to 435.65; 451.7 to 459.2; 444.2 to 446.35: -0.183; 37.9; 37.3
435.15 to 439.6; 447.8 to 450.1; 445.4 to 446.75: 0.009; 41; 40.5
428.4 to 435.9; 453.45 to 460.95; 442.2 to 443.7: -0.042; 39.1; 37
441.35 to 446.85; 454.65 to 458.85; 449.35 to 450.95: -0.051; 40.1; 37.3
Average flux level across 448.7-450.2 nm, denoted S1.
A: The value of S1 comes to 40.3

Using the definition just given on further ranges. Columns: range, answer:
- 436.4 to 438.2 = 39.9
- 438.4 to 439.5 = 41.2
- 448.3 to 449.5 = 41.1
